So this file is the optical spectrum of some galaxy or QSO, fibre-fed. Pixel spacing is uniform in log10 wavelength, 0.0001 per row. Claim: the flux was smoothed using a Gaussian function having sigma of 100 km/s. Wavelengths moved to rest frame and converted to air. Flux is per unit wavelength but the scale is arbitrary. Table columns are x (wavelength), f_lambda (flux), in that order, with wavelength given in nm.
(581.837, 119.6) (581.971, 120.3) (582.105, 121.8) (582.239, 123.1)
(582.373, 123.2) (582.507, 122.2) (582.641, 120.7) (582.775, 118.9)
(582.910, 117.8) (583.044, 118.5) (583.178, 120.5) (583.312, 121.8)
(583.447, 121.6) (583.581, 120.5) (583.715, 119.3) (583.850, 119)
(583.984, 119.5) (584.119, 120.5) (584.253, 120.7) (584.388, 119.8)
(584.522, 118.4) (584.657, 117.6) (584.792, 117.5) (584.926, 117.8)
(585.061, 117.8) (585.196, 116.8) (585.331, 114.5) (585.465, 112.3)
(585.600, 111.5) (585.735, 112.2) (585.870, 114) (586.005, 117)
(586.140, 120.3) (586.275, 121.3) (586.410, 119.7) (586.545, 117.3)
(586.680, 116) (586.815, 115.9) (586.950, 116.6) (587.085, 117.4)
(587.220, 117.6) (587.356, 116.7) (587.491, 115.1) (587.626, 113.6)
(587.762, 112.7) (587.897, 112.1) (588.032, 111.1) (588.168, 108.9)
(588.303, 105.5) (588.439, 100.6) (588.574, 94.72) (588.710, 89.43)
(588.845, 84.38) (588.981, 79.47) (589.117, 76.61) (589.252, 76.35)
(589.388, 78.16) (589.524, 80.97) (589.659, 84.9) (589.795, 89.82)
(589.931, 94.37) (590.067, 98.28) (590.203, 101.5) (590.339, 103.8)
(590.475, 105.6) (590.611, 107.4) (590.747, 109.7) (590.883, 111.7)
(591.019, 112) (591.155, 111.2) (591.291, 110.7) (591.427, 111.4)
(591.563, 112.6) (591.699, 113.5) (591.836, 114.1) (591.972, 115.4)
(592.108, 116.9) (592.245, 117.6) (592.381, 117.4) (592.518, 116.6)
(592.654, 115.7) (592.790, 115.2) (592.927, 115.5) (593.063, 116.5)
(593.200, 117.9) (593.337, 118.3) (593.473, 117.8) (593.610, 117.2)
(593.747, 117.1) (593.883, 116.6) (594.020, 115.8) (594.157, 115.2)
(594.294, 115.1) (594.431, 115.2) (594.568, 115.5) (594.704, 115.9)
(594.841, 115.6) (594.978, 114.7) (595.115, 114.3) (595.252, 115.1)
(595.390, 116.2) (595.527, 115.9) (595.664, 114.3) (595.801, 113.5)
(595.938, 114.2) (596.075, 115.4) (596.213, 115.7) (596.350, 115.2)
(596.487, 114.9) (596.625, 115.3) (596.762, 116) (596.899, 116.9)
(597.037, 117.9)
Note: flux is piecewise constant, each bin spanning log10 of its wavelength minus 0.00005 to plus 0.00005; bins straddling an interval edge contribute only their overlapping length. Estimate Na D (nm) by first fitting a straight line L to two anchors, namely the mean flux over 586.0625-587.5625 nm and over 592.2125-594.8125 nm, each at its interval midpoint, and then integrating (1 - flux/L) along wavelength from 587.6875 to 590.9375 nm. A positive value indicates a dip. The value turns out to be 0.572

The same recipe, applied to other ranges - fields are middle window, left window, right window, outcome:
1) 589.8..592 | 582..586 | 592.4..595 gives 0.174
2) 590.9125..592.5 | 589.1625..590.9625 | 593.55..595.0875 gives -0.163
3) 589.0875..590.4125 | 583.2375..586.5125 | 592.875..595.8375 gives 0.317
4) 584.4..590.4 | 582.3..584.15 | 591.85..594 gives 0.625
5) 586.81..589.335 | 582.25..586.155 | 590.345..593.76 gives 0.290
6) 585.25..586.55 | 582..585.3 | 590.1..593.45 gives 0.020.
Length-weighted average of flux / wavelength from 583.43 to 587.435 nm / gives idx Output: 118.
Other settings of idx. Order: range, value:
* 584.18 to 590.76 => 107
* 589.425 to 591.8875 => 104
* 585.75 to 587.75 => 117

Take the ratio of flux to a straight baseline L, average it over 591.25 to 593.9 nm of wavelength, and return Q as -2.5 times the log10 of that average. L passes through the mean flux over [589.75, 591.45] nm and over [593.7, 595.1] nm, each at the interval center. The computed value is -0.049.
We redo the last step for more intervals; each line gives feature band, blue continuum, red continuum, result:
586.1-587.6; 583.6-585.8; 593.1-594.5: -0.004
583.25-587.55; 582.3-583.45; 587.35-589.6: -0.076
